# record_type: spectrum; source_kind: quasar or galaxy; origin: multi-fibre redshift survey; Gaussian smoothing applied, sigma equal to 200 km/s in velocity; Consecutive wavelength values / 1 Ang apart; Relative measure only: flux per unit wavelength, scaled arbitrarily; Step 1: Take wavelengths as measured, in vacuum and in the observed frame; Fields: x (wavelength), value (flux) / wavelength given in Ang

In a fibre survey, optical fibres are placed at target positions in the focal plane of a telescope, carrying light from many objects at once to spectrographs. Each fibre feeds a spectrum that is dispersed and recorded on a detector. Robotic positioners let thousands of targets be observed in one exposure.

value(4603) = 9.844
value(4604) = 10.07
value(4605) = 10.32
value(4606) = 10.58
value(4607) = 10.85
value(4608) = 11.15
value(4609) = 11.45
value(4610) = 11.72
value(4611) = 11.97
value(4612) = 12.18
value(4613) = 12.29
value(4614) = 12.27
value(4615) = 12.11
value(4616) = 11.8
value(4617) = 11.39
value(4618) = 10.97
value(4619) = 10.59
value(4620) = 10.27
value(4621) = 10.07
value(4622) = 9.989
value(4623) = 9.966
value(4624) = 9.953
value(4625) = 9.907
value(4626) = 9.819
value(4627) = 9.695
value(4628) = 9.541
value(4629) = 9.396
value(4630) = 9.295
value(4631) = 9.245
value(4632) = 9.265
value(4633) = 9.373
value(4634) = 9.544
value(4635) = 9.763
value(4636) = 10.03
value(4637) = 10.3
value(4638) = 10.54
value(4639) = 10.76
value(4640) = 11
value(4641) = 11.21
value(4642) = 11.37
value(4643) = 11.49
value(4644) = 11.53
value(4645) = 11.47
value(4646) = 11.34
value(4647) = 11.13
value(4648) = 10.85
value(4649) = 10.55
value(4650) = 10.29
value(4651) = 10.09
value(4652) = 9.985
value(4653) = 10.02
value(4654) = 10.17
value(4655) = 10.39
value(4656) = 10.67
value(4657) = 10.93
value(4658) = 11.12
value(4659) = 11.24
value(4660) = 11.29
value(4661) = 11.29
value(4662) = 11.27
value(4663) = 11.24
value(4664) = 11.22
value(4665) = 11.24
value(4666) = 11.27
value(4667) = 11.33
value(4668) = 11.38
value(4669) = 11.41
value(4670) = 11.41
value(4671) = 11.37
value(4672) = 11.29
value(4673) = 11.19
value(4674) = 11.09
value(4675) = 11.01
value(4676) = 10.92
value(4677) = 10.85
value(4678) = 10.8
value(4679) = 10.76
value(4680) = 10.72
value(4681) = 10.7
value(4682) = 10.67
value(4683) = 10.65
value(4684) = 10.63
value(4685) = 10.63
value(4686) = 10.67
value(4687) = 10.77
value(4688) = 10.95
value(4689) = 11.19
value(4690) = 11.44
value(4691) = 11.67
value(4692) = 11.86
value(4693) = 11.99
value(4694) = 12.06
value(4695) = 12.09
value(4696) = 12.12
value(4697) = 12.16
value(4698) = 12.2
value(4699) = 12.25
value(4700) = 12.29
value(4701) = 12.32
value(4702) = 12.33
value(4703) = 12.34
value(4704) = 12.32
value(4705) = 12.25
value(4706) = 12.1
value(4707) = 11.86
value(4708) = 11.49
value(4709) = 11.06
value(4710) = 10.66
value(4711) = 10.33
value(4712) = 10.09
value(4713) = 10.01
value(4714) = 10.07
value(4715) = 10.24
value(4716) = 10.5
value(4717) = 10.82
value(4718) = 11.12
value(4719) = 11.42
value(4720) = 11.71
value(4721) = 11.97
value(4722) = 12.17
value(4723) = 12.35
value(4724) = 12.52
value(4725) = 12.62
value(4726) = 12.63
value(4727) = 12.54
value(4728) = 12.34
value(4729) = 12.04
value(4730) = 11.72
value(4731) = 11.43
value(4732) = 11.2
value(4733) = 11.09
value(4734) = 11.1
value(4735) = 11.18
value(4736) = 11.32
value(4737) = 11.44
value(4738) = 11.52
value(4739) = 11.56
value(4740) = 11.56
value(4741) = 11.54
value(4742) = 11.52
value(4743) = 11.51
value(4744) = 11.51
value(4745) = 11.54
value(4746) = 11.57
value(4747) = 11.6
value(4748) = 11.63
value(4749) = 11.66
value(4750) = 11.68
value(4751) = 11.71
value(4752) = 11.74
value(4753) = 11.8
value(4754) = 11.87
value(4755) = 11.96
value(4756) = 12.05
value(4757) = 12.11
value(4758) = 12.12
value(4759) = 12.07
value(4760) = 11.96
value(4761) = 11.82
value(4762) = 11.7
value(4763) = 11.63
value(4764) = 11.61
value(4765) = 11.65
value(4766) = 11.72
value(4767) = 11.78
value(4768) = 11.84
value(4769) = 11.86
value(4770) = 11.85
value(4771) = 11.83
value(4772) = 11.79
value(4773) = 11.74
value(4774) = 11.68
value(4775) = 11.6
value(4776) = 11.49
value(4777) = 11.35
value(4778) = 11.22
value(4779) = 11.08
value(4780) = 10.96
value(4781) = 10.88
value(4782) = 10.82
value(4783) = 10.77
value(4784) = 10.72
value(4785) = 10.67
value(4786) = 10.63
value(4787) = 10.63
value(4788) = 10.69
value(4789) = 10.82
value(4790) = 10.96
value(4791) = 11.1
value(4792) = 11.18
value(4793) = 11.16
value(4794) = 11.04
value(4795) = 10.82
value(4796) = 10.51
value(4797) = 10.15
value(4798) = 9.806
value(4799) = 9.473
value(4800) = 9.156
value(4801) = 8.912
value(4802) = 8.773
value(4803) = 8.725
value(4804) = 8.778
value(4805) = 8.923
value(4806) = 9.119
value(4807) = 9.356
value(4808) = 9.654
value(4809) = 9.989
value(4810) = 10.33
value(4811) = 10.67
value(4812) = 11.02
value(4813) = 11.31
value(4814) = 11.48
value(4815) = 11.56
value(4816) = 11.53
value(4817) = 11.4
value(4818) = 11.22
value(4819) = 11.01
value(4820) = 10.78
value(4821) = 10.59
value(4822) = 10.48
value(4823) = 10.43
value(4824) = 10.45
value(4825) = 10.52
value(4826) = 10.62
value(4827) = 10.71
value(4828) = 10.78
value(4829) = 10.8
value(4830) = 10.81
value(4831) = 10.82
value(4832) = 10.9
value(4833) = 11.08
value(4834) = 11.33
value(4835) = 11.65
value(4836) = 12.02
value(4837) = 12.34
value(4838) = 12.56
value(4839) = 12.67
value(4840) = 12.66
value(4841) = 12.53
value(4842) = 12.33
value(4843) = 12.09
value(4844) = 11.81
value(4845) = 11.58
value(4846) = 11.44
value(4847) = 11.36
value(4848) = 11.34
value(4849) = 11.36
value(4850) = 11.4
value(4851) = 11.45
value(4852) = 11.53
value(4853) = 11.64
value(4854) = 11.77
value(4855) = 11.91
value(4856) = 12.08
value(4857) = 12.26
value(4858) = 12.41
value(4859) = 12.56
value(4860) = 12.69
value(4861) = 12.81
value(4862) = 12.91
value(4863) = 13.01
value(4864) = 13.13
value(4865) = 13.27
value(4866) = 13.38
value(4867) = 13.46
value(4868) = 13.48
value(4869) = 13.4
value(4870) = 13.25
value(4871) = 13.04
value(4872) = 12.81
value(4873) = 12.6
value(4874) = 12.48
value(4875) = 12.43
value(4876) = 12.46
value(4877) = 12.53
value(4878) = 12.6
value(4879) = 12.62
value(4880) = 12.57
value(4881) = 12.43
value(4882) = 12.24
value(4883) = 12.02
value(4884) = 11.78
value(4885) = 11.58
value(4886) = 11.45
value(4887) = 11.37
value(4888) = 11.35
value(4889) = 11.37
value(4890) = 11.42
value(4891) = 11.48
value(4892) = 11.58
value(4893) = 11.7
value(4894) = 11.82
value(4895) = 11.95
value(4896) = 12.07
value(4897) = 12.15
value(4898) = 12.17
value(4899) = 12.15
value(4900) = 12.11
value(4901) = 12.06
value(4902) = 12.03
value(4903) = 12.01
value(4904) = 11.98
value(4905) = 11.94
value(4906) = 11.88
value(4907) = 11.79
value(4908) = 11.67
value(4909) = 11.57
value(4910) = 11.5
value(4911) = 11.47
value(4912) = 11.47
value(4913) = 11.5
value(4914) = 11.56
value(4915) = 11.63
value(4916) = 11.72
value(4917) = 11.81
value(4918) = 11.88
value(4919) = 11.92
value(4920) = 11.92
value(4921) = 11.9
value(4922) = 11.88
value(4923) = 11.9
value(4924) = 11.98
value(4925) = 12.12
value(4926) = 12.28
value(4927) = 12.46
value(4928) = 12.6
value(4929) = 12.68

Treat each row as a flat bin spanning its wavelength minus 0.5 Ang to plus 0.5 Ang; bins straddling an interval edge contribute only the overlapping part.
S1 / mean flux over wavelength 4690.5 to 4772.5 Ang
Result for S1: 11.7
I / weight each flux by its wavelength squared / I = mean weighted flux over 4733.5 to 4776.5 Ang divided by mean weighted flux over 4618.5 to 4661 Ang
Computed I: 1.18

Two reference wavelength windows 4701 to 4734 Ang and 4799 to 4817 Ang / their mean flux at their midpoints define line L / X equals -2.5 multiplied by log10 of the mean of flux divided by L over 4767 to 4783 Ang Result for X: -0.09 mag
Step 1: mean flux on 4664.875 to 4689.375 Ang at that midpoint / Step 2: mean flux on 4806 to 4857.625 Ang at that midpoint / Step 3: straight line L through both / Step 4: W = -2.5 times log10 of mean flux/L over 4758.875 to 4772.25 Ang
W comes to -0.06 mag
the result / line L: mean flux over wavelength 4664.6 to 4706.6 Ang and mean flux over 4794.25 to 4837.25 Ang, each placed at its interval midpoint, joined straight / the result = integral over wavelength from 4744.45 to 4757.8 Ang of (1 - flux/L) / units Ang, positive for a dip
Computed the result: -0.99 Ang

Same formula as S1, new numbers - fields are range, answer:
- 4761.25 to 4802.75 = 11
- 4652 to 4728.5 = 11.3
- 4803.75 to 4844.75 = 11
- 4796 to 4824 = 10.2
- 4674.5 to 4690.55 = 10.8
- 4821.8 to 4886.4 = 12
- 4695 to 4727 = 11.6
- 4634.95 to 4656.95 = 10.7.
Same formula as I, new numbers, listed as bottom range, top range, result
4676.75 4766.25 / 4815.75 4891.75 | 1.09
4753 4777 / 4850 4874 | 1.11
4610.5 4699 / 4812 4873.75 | 1.18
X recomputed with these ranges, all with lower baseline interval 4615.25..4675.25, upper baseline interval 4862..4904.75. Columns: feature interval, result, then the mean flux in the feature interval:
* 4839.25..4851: 0.021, 11.8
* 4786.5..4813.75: 0.159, 10.1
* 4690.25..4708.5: -0.100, 12.1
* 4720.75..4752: -0.043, 11.7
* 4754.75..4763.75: -0.045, 11.9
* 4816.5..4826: 0.107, 10.8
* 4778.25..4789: 0.079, 10.8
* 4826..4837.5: 0.073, 11.2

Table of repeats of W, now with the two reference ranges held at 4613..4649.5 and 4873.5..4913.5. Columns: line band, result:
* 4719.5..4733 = -0.10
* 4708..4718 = 0.05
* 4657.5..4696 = -0.04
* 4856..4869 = -0.10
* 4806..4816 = 0.09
